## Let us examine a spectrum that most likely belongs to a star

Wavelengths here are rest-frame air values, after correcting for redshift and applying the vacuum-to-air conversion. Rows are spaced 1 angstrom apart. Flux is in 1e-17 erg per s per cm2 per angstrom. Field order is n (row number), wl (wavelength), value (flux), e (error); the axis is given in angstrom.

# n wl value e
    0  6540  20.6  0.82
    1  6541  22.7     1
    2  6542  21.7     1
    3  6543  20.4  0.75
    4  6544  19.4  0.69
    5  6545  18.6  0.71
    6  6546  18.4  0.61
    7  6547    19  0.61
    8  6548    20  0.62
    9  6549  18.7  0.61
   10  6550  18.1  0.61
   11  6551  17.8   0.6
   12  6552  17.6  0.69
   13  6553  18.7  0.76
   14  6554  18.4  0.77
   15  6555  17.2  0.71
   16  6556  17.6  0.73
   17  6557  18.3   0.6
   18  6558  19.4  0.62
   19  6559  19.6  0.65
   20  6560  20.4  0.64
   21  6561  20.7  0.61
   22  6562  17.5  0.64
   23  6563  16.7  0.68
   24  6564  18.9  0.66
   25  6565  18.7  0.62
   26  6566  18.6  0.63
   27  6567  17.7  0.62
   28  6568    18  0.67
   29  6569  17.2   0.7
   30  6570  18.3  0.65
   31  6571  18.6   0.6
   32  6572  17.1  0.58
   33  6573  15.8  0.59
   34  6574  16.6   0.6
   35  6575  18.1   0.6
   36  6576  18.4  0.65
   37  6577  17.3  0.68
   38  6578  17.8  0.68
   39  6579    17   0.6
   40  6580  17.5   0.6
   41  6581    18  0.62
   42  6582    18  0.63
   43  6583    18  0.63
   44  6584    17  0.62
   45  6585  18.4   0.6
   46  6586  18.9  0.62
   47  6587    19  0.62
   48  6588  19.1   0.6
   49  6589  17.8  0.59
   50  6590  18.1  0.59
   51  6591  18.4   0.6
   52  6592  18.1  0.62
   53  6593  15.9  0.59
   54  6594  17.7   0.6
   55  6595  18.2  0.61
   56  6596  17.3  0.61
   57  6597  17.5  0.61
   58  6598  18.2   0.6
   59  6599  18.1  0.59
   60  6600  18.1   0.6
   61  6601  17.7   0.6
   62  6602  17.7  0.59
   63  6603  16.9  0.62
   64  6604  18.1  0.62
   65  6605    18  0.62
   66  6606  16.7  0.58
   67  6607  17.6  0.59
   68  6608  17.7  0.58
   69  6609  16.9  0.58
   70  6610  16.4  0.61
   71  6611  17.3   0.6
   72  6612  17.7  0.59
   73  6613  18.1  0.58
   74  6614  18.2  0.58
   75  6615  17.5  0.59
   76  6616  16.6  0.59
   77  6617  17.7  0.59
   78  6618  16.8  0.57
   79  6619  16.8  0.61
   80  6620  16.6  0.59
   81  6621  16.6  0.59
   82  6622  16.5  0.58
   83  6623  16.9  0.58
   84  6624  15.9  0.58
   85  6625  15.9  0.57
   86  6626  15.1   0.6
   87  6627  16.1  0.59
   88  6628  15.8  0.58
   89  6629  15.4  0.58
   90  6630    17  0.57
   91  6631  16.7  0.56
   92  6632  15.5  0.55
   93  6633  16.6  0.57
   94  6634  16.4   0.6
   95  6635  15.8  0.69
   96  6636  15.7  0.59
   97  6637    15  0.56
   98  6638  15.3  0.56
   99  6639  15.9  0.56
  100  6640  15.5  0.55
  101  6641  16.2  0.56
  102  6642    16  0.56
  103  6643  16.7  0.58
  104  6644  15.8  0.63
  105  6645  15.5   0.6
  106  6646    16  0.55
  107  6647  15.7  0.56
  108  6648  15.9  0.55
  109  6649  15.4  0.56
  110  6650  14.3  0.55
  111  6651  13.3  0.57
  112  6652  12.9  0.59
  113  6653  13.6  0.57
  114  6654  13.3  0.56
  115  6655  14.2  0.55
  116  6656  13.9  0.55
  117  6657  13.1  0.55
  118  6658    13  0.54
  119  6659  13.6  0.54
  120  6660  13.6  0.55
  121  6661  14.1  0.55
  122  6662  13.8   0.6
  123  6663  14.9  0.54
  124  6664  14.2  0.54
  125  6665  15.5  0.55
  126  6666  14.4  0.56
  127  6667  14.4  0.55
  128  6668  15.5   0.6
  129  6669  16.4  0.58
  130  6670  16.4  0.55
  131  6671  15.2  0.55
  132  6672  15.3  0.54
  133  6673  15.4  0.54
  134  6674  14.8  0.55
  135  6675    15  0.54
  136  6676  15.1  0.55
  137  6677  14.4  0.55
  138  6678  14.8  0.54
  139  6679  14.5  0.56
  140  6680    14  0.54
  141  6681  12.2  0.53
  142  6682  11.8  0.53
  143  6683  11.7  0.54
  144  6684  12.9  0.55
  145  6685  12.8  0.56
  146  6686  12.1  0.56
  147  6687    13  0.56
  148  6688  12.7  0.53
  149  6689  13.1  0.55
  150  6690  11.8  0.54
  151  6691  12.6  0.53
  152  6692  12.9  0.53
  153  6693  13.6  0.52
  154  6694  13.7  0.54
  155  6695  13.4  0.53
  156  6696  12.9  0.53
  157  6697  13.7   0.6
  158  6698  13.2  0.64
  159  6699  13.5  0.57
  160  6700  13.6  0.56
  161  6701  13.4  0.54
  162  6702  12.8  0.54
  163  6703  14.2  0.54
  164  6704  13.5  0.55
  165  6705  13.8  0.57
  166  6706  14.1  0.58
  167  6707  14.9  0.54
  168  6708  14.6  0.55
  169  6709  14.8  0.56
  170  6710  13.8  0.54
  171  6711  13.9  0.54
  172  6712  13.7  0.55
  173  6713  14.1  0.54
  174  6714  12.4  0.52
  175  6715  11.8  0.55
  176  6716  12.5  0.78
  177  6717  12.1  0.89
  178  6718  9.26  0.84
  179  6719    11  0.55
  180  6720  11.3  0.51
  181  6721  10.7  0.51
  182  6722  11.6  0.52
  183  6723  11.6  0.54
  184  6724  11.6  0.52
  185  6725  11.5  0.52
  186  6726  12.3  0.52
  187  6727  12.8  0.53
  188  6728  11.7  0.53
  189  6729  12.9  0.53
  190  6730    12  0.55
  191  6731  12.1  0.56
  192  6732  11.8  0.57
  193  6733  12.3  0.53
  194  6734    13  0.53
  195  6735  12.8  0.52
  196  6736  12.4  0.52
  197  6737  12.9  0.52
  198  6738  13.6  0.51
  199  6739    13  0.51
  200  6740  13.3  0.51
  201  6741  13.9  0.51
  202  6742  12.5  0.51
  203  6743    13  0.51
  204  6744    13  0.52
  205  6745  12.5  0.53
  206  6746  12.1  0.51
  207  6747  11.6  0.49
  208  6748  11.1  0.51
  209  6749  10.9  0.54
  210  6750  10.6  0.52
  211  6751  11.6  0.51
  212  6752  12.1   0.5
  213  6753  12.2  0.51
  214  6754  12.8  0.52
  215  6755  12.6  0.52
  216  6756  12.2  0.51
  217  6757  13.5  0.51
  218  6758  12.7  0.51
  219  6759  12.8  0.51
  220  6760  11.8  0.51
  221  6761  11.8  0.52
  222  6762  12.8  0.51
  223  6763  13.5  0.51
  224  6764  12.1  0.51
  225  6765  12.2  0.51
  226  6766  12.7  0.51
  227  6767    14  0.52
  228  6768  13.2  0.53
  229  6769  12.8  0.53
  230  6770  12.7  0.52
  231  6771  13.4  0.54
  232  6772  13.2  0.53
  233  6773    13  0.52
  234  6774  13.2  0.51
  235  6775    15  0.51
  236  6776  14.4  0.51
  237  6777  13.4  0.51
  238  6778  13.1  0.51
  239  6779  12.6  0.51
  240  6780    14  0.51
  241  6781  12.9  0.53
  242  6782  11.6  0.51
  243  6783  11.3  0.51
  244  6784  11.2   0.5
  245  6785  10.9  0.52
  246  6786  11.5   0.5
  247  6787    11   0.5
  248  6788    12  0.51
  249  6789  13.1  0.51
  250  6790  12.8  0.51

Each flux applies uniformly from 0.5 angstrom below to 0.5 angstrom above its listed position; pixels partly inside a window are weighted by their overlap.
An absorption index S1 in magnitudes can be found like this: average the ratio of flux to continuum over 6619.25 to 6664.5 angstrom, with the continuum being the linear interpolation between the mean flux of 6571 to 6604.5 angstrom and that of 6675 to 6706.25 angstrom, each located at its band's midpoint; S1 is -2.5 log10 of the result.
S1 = 0.01 mag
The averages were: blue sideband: 17.8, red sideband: 13.3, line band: 15.2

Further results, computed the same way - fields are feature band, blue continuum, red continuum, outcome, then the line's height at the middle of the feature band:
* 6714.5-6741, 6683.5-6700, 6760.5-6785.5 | 0.07 mag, 12.9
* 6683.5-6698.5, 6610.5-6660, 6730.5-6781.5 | 0.11 mag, 14.3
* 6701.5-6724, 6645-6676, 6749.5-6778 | 0.07 mag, 13.7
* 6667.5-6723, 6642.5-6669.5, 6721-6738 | -0.01 mag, 13.3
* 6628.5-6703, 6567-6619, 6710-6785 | 0.06 mag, 15.2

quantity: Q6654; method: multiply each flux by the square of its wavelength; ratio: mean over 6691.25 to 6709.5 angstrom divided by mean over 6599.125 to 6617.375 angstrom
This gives 0.80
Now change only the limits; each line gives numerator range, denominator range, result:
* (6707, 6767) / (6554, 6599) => 0.72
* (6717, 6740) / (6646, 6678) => 0.84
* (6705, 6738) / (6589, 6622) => 0.74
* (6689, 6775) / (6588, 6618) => 0.75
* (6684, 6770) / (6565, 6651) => 0.77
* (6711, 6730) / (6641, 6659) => 0.84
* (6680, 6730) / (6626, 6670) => 0.86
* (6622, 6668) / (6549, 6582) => 0.86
